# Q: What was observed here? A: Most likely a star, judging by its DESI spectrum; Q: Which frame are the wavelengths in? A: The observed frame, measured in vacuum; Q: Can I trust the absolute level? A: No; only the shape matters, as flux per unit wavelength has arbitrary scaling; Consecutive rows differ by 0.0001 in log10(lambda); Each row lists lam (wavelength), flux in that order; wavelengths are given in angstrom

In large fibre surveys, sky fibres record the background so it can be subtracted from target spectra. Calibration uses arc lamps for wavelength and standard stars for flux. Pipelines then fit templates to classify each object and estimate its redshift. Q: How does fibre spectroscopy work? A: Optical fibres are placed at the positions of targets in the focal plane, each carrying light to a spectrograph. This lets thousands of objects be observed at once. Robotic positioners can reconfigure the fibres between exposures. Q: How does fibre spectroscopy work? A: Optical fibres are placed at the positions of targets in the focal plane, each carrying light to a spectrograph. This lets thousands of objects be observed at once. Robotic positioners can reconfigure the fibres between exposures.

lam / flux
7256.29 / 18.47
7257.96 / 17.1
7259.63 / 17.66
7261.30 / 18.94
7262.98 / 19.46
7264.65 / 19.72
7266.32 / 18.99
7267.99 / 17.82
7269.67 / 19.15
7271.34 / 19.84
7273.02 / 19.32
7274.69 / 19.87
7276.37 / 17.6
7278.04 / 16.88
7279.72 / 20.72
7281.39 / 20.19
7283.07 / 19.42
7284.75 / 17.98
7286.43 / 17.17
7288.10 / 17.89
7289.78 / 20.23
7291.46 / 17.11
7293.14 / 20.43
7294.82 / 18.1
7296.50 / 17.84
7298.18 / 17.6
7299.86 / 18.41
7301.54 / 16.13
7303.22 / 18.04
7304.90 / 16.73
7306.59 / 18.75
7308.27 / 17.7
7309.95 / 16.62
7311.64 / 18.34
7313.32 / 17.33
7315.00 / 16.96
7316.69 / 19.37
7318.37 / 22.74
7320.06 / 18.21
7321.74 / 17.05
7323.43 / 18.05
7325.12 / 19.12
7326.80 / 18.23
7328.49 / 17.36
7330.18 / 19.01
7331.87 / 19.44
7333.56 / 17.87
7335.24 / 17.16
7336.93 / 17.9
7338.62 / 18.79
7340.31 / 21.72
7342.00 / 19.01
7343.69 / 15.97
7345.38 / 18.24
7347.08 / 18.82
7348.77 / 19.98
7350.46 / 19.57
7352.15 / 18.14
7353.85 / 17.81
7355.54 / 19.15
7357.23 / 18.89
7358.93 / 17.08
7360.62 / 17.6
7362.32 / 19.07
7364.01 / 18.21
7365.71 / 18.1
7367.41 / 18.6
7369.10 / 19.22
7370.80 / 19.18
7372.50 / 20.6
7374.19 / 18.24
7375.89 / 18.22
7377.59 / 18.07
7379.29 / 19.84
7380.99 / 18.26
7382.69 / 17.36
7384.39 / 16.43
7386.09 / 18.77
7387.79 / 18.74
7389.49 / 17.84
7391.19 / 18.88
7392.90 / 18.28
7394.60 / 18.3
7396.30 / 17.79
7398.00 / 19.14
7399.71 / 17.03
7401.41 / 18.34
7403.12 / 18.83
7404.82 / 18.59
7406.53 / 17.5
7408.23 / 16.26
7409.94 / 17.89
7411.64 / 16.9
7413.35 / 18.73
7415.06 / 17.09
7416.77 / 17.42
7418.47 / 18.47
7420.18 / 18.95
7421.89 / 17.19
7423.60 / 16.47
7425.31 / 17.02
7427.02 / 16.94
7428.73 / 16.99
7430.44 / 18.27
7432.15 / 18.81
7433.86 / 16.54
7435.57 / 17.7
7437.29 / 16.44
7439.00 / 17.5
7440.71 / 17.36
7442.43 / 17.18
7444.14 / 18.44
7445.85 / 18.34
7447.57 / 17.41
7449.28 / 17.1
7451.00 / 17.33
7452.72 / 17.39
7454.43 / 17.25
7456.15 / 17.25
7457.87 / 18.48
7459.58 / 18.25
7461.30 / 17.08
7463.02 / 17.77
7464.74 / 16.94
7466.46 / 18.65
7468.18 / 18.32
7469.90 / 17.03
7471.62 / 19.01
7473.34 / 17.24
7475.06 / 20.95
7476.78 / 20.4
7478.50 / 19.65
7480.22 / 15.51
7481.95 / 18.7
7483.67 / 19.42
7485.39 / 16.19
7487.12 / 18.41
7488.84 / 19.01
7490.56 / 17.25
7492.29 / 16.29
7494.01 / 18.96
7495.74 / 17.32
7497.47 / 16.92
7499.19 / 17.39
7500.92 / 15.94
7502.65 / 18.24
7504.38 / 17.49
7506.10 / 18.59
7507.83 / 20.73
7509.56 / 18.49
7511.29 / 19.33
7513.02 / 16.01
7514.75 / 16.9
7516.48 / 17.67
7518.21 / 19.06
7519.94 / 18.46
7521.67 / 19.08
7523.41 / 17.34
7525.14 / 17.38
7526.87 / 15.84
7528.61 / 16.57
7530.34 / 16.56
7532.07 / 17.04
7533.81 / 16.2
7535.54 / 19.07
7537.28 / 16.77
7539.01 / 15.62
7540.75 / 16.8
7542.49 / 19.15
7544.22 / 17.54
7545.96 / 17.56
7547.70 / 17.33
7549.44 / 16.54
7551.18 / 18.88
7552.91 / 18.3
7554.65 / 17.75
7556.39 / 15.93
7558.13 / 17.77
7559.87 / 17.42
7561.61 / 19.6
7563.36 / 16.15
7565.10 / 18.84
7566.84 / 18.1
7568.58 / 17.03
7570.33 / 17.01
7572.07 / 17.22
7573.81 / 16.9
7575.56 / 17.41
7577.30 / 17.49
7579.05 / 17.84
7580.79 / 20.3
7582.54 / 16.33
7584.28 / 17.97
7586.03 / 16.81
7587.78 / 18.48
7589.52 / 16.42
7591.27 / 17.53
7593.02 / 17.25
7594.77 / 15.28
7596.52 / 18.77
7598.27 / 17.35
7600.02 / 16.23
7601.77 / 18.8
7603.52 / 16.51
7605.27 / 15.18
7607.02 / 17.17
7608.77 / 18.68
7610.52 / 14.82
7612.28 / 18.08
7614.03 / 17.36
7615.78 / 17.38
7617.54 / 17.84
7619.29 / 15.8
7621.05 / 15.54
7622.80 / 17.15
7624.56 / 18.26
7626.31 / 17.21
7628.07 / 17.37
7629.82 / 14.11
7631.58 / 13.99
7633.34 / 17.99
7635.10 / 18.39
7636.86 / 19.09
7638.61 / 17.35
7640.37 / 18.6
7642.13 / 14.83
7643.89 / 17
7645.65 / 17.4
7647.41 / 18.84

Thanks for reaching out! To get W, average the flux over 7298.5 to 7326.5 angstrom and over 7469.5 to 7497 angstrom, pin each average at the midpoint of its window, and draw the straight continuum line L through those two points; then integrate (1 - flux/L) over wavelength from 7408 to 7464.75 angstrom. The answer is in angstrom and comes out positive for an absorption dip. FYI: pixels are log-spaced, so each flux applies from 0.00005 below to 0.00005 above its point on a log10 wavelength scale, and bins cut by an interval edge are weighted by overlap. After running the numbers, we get 2.0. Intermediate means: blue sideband 18.1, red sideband 18.2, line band 17.5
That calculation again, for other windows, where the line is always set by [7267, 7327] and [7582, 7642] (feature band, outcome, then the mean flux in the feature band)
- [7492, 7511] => -0.4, 17.9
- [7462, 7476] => -0.4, 18.2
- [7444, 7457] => 0.2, 17.5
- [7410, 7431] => 0.4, 17.5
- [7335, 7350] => -0.4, 18.7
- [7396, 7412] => 0.1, 17.9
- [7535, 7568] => -0.6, 17.6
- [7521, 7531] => 0.2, 17.1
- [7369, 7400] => -0.7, 18.4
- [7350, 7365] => -0.2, 18.4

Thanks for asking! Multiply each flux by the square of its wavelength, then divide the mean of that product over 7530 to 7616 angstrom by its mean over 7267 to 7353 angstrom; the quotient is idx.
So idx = 1.01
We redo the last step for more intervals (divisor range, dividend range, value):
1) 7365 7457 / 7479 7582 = 1.02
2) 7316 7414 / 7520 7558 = 0.99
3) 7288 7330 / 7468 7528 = 1.04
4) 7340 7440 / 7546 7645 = 1.01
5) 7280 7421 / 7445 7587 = 1.01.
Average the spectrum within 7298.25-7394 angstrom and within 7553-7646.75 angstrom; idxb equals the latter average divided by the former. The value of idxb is 0.94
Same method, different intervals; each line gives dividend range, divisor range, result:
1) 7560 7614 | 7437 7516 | 0.97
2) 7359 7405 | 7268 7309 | 1.00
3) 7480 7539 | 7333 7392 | 0.95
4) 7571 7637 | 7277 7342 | 0.93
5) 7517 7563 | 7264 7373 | 0.95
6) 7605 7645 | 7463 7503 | 0.94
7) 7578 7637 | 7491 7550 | 0.98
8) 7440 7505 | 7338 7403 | 0.96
